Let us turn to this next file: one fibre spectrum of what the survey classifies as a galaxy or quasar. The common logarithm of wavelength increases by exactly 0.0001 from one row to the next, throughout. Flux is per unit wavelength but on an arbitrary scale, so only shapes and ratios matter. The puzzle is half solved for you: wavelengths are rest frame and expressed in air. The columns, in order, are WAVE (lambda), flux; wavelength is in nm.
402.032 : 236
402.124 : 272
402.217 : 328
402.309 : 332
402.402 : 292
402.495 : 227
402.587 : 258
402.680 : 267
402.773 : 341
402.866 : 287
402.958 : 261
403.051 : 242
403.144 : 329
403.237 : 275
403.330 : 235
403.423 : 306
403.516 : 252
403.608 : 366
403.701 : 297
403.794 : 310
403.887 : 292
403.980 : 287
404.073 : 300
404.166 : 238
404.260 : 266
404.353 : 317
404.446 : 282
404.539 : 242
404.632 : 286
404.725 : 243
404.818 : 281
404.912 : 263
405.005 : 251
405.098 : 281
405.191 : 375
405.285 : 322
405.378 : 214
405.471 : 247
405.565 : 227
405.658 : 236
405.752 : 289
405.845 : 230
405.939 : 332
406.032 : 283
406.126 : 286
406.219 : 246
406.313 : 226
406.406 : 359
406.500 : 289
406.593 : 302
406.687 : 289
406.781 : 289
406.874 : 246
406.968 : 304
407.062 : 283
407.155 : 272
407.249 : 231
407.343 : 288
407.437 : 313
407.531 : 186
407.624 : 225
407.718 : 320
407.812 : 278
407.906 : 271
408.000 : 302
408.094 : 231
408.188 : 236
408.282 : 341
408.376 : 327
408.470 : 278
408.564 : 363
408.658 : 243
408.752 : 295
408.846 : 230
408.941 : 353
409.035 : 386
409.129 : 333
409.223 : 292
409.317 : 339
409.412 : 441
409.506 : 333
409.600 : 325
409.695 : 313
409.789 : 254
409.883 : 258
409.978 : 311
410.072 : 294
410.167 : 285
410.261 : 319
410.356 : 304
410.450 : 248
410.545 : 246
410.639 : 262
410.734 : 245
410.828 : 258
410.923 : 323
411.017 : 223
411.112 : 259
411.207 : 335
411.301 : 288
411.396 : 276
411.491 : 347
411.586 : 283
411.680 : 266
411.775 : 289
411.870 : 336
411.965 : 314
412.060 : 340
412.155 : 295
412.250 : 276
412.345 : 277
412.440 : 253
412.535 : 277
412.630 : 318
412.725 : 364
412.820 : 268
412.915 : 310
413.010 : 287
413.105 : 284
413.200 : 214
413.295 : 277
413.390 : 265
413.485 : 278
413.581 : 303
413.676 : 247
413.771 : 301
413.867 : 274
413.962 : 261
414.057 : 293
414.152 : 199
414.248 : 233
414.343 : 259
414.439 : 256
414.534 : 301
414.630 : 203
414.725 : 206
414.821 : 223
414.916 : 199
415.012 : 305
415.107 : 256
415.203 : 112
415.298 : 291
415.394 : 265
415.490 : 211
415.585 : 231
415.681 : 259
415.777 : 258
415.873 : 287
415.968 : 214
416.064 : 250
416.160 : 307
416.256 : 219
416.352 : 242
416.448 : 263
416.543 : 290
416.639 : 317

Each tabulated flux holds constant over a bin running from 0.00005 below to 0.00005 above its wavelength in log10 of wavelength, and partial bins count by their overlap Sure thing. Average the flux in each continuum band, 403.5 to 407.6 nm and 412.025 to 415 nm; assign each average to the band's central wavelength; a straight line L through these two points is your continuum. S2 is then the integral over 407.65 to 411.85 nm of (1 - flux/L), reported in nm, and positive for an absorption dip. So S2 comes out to -0.34 nm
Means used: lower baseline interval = 278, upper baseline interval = 269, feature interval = 295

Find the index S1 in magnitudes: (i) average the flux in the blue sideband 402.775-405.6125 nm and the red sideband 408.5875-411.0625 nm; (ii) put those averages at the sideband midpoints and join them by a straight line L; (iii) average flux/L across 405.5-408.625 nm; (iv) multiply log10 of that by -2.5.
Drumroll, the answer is 0.043 mag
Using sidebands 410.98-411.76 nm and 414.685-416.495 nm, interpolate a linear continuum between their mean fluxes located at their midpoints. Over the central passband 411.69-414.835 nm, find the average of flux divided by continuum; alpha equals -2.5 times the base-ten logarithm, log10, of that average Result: -0.036 mag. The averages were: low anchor 286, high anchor 242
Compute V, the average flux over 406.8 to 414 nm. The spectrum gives 289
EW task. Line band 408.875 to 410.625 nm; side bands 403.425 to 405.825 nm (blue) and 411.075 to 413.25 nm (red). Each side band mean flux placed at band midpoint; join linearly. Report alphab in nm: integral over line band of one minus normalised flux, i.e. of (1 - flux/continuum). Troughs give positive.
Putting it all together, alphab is -0.135 nm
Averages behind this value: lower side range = 279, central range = 311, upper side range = 294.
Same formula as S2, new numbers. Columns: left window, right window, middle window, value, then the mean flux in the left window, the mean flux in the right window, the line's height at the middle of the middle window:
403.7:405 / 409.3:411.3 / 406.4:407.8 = 0.04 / 277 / 293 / 285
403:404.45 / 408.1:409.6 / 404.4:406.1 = 0.14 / 287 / 317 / 296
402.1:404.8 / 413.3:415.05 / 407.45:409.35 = -0.14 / 284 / 256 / 271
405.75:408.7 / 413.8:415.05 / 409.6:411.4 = -0.10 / 280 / 247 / 265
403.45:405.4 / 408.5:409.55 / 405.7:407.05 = 0.09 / 285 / 327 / 303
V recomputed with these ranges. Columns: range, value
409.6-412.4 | 288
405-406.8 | 279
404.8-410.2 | 288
